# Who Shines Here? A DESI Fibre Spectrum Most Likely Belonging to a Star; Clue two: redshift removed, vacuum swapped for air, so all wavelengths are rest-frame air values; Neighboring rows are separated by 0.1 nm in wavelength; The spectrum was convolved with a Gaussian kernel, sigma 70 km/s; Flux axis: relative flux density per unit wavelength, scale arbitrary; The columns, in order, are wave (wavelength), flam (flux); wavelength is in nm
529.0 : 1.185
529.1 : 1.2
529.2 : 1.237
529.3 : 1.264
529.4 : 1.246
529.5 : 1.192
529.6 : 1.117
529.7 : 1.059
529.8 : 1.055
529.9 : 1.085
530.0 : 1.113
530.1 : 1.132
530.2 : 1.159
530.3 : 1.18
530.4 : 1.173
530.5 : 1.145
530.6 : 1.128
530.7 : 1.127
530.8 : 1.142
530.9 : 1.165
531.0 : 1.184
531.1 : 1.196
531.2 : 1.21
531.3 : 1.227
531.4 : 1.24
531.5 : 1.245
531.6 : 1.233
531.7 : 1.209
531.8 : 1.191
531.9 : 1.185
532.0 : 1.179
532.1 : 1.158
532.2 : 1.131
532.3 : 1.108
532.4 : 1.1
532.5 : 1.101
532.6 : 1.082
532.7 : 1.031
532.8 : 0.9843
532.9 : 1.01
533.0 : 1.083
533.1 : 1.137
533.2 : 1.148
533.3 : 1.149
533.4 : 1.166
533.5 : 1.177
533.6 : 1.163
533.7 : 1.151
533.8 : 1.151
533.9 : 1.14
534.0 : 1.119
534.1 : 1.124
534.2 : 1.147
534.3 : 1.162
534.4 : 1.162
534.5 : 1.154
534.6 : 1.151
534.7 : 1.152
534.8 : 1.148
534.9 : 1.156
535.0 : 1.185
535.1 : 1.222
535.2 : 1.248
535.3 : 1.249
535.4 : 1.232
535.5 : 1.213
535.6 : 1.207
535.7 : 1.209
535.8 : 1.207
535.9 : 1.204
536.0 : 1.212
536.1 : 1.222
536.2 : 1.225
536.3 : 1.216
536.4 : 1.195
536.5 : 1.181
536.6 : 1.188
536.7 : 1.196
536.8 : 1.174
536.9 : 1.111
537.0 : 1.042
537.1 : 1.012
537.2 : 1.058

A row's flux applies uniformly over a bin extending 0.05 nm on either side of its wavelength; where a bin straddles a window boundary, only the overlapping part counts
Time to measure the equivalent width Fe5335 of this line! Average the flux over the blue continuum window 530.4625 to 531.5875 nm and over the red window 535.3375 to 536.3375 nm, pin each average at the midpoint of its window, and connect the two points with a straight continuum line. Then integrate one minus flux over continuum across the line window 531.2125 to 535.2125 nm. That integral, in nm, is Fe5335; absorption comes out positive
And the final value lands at 0.162 nm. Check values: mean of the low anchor 1.18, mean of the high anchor 1.22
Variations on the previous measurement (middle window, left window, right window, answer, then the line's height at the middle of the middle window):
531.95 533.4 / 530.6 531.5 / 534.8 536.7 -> 0.11 nm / 1.19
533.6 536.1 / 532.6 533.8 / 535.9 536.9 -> -0.05 nm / 1.15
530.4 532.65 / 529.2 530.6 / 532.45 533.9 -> -0.07 nm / 1.13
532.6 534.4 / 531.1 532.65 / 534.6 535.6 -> 0.10 nm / 1.19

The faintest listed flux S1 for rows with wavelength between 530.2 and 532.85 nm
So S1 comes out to 0.9843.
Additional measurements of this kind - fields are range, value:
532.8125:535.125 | 1.01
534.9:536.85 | 1.174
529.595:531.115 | 1.055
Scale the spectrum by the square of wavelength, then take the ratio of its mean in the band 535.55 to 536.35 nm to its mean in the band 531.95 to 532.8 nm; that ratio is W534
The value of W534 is 1.11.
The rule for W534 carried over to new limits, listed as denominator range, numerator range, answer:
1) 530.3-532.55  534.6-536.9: 1.04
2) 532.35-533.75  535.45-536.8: 1.10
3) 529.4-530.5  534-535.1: 1.04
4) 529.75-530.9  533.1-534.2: 1.03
